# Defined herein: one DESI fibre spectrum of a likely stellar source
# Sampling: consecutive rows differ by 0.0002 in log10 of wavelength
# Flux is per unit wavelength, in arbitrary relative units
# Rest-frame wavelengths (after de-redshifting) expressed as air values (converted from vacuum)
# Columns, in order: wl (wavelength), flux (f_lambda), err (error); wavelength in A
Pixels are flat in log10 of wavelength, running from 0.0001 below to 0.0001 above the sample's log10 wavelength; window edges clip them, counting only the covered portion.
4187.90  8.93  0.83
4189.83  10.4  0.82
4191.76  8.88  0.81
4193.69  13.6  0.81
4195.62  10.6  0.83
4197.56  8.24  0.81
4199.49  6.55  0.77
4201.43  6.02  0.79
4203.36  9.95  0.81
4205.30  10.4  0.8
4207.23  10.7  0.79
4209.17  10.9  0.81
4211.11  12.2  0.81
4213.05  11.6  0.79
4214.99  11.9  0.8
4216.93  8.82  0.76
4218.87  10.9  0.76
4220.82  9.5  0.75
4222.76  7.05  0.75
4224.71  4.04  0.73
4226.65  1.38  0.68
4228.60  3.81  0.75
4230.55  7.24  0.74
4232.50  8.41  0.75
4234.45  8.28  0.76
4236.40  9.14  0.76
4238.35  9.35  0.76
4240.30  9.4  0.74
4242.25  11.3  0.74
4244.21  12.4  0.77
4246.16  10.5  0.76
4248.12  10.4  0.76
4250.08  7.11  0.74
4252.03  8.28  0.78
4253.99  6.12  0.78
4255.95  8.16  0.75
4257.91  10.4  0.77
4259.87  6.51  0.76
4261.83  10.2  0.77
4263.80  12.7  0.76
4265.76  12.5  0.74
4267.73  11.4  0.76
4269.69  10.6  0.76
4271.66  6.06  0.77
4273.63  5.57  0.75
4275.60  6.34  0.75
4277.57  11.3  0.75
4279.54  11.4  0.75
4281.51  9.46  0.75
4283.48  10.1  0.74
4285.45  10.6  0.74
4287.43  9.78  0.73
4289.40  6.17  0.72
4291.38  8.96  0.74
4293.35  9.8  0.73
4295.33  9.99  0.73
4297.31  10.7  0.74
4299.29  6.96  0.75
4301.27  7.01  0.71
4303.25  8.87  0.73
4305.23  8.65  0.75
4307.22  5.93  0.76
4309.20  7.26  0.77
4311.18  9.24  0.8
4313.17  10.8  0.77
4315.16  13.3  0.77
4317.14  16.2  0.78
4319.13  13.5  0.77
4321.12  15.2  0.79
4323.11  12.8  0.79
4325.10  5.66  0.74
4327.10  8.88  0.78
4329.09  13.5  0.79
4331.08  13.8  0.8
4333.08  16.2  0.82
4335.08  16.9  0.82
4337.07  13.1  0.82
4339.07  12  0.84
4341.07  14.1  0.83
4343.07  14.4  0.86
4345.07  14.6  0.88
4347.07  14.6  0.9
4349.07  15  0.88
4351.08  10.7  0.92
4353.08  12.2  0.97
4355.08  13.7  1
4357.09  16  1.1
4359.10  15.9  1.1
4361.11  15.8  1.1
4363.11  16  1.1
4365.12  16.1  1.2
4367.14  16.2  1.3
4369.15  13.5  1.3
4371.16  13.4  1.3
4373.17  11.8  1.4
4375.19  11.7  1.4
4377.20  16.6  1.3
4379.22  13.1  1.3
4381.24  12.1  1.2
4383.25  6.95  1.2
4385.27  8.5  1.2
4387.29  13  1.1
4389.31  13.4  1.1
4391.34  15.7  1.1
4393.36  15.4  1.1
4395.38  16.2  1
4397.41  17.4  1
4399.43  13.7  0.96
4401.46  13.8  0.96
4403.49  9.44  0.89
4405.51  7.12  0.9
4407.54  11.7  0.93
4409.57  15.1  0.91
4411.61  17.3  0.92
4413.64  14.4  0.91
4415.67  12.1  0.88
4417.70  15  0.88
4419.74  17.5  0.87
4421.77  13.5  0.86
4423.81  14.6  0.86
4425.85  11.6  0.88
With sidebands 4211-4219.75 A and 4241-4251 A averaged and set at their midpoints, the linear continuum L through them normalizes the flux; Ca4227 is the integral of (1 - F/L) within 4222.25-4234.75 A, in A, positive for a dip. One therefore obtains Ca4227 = 6.0 A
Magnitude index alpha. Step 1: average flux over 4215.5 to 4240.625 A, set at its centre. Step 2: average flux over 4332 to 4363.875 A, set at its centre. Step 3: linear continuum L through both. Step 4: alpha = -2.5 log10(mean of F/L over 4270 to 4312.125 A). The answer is 0.28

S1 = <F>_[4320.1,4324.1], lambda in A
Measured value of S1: 14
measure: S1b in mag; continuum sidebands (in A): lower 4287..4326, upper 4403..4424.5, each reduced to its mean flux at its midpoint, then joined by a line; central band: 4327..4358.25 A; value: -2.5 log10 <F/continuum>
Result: -0.24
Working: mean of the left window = 9.86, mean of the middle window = 13.9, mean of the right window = 13.5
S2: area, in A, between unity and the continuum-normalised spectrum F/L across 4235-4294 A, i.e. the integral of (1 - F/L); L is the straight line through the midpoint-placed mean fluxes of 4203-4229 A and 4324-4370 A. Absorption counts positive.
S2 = 7.1 A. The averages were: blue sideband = 8.87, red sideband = 13.9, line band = 9.39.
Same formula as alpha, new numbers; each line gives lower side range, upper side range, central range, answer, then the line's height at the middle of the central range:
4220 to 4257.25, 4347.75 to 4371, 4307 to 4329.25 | 0.12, 12.3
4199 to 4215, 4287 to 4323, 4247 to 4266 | 0.10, 10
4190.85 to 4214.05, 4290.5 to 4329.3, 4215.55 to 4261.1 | 0.21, 10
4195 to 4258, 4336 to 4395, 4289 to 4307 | 0.30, 11.3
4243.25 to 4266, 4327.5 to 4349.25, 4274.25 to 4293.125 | 0.20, 11.1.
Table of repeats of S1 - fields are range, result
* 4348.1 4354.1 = 12.6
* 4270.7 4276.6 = 6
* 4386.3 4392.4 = 14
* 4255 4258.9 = 9.29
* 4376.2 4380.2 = 14.8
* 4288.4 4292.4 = 7.61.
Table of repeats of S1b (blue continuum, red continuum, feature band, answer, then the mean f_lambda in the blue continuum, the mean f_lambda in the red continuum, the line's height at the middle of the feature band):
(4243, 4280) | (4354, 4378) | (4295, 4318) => 0.222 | 9.35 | 14.7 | 11.7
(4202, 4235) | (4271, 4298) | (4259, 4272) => -0.148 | 8.62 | 9.03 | 8.92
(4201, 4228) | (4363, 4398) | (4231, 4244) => 0.022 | 8.94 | 13.6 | 9.59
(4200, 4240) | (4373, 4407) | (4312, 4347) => -0.178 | 8.57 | 12.7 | 11.2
